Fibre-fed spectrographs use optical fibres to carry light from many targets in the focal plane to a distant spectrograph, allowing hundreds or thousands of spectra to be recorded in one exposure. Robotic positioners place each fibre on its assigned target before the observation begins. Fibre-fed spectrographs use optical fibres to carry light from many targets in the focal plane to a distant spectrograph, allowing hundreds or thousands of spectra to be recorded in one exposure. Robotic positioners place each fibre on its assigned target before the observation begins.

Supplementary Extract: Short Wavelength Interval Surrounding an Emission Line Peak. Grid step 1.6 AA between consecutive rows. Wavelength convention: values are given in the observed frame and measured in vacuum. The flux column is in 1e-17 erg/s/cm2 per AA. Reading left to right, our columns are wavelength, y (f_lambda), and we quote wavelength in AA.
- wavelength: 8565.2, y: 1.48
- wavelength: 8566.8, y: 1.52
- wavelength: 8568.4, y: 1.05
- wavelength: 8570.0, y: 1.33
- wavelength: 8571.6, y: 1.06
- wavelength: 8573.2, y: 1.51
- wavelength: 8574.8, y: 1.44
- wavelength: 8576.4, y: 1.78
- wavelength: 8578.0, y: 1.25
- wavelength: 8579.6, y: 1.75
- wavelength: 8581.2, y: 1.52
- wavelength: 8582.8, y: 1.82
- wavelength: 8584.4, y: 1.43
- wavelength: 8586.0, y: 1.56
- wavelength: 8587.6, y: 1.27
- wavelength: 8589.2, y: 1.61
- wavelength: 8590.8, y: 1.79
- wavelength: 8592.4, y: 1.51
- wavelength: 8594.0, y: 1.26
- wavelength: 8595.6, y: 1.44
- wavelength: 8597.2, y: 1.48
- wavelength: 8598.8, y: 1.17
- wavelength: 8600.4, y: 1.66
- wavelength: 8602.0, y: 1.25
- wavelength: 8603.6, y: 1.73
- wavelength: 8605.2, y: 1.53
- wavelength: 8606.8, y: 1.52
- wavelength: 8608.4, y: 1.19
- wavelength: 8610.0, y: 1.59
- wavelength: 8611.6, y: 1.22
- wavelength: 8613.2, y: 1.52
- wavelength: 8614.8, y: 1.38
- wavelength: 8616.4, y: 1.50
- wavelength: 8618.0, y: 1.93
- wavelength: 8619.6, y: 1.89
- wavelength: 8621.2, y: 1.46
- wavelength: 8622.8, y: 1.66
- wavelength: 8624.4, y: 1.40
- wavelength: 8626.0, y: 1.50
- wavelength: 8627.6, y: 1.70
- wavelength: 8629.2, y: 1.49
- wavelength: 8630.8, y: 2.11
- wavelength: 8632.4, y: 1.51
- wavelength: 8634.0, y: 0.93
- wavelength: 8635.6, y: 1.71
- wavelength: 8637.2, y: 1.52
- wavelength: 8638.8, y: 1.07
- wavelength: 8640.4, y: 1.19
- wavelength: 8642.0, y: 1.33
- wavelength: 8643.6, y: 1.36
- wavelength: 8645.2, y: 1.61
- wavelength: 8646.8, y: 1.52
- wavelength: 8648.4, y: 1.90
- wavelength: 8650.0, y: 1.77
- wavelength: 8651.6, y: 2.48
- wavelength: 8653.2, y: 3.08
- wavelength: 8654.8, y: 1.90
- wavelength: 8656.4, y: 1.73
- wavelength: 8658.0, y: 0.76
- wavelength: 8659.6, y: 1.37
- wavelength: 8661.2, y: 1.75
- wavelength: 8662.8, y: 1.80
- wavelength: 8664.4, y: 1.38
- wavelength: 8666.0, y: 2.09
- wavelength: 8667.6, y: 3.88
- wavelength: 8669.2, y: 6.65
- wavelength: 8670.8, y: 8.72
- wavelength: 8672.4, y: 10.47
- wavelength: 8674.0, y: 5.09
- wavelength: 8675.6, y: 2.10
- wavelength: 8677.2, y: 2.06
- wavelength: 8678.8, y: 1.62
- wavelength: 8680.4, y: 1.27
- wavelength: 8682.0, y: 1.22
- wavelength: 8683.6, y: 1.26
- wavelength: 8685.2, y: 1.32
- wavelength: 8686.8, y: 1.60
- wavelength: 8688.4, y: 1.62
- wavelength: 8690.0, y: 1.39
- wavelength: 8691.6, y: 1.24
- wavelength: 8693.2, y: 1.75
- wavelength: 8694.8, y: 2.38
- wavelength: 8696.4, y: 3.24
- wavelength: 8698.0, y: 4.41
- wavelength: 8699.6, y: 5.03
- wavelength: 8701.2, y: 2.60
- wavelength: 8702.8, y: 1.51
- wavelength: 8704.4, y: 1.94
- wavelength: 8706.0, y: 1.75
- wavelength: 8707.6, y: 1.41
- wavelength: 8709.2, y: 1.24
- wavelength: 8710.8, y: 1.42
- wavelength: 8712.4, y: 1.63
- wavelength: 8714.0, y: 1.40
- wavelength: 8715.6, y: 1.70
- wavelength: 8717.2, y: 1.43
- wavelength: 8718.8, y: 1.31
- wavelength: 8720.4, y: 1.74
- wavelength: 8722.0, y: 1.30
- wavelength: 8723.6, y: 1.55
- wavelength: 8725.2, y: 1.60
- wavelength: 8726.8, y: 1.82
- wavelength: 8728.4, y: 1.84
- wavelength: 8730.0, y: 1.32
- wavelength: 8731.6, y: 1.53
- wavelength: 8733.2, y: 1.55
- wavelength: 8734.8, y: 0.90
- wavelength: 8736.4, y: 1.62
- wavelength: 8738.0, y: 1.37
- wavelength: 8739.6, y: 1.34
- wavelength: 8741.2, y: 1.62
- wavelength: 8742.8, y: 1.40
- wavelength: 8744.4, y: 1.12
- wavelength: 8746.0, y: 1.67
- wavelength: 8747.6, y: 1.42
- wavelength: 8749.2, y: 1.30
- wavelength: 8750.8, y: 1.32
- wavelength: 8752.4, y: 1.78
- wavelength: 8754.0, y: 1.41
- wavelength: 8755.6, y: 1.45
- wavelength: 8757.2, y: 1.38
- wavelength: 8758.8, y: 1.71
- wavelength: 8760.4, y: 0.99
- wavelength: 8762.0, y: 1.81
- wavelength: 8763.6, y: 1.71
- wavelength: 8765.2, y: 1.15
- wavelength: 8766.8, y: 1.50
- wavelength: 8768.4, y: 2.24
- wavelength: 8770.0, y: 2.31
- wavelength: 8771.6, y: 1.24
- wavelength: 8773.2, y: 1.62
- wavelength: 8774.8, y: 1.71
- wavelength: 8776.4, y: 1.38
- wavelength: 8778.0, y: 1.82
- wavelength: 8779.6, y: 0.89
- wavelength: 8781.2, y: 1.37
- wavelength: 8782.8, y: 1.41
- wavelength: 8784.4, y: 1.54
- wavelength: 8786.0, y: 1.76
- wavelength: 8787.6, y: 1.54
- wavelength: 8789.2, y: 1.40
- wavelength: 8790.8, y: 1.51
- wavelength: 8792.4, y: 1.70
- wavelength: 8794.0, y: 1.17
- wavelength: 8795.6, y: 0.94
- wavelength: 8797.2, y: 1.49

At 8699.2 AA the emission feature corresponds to [N II]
